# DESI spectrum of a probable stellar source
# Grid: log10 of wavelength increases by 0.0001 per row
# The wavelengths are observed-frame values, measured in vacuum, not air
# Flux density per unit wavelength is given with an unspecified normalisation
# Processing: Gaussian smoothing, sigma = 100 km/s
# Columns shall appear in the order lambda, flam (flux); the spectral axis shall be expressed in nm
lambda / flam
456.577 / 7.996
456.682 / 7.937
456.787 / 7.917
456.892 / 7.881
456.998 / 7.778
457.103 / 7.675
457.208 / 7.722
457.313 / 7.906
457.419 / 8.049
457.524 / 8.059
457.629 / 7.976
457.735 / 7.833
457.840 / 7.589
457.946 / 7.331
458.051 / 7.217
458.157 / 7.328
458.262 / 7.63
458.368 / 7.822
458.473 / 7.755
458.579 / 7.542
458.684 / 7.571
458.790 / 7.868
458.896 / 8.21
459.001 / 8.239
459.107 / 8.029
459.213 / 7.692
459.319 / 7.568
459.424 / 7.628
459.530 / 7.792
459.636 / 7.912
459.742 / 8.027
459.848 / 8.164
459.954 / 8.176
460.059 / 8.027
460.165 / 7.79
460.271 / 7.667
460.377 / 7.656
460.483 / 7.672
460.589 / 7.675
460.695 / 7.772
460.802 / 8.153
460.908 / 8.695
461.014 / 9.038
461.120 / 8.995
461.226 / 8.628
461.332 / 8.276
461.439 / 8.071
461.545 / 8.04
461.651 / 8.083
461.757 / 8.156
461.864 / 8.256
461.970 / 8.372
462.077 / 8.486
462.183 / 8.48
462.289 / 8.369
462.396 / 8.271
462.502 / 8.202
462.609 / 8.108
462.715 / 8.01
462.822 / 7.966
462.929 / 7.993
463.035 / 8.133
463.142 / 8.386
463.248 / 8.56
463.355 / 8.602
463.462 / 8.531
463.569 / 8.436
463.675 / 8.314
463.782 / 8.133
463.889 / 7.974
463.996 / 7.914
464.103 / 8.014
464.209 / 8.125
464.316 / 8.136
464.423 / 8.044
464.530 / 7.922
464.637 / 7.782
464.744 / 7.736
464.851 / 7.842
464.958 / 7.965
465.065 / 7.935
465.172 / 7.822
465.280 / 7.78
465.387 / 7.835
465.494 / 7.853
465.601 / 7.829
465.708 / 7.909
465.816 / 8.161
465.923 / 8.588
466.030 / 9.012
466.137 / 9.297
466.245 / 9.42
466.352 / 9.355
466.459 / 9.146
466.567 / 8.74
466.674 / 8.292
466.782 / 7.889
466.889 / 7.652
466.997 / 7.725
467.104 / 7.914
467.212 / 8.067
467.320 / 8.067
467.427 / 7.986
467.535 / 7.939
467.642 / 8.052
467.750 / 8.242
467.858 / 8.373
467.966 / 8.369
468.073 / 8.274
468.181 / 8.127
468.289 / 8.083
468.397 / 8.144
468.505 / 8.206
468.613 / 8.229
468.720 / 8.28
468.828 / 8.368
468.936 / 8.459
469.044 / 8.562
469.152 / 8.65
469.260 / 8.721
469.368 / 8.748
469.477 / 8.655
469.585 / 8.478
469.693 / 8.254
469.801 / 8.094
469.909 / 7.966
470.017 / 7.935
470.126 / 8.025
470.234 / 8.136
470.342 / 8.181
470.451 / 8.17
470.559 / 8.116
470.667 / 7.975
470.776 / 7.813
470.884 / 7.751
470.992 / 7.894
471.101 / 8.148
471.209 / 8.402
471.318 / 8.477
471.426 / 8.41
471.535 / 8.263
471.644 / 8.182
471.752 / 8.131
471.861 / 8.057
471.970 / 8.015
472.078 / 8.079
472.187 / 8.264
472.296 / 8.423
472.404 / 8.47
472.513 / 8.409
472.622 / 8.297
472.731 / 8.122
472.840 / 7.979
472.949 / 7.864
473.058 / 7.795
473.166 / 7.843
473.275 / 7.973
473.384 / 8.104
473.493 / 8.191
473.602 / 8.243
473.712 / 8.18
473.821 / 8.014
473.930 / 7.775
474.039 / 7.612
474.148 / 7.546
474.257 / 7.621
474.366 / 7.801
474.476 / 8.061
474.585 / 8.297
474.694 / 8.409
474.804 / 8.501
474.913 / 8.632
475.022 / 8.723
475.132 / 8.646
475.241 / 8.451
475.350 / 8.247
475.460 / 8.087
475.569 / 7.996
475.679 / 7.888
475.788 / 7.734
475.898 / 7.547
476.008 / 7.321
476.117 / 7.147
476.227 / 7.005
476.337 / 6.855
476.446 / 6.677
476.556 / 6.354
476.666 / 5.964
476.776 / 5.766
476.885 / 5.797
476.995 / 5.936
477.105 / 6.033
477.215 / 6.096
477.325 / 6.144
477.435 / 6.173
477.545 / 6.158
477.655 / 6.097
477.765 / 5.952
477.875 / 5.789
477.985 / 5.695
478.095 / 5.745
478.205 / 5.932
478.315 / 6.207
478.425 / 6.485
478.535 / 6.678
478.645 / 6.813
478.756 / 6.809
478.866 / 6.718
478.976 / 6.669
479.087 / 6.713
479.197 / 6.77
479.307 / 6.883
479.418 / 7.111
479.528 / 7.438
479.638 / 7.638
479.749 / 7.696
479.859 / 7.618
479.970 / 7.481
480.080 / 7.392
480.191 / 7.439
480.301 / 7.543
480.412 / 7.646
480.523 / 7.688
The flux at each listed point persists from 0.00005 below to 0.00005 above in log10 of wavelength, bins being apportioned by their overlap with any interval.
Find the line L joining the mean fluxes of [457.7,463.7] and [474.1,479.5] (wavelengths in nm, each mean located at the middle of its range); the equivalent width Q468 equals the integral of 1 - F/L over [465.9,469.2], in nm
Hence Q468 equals -0.333 nm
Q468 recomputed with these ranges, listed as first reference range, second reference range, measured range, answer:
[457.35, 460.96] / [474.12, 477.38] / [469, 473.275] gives -0.397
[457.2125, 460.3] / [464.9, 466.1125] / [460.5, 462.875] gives -0.101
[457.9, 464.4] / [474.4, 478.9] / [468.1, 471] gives -0.295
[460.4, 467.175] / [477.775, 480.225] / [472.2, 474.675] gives -0.245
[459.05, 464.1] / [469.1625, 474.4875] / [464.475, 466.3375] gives -0.011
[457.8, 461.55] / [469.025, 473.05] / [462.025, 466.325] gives -0.090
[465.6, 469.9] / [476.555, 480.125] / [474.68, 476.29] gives -0.228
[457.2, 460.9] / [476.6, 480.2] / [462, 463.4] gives -0.130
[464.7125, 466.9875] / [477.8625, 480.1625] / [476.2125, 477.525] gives 0.156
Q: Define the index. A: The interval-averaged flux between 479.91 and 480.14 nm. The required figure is 7.43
